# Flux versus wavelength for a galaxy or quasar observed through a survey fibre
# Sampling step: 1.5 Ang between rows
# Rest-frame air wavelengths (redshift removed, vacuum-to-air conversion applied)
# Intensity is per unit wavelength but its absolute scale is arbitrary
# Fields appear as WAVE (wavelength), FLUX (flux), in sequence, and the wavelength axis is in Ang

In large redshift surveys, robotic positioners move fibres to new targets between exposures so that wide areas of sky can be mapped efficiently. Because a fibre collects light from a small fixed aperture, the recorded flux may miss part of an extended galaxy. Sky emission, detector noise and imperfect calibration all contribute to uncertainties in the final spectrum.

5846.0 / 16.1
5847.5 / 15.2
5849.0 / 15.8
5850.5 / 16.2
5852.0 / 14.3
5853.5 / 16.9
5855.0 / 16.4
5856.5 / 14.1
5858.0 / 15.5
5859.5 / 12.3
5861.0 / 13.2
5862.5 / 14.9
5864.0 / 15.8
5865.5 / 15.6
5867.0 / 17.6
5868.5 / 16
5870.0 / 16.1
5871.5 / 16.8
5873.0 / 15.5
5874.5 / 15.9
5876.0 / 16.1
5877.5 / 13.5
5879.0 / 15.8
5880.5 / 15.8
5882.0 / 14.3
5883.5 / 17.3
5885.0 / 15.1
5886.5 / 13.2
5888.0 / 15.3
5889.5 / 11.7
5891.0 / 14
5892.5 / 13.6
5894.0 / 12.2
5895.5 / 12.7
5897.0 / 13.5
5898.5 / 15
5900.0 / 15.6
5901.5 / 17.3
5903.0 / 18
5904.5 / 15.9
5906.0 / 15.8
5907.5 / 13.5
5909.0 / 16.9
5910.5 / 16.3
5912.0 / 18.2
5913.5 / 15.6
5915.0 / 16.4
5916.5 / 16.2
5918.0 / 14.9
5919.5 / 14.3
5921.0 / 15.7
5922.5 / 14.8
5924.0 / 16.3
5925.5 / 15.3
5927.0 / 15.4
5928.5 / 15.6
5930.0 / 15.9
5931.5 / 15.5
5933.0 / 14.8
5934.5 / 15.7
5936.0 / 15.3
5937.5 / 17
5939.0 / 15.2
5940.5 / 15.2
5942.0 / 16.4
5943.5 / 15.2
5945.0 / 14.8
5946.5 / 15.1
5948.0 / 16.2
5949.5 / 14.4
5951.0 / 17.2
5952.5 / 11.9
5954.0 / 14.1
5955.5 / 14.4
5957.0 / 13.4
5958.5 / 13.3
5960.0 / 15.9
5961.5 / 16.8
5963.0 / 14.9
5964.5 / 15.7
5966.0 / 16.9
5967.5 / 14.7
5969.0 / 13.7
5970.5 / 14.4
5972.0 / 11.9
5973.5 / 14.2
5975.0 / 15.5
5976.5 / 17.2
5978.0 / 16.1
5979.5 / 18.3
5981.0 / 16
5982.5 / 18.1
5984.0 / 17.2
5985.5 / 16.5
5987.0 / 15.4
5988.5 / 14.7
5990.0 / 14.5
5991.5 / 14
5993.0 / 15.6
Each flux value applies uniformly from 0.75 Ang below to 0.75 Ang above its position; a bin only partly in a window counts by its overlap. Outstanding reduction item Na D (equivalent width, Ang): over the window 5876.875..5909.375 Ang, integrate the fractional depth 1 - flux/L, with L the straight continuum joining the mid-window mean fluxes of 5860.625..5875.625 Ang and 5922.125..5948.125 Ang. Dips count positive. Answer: 1.9 Ang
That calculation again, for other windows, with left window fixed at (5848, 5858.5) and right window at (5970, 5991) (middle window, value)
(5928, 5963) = 1.1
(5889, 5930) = 1.0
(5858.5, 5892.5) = 1.2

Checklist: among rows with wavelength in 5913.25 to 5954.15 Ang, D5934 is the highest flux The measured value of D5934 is 17.2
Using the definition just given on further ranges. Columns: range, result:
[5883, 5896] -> 17.3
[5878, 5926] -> 18.2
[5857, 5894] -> 17.6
